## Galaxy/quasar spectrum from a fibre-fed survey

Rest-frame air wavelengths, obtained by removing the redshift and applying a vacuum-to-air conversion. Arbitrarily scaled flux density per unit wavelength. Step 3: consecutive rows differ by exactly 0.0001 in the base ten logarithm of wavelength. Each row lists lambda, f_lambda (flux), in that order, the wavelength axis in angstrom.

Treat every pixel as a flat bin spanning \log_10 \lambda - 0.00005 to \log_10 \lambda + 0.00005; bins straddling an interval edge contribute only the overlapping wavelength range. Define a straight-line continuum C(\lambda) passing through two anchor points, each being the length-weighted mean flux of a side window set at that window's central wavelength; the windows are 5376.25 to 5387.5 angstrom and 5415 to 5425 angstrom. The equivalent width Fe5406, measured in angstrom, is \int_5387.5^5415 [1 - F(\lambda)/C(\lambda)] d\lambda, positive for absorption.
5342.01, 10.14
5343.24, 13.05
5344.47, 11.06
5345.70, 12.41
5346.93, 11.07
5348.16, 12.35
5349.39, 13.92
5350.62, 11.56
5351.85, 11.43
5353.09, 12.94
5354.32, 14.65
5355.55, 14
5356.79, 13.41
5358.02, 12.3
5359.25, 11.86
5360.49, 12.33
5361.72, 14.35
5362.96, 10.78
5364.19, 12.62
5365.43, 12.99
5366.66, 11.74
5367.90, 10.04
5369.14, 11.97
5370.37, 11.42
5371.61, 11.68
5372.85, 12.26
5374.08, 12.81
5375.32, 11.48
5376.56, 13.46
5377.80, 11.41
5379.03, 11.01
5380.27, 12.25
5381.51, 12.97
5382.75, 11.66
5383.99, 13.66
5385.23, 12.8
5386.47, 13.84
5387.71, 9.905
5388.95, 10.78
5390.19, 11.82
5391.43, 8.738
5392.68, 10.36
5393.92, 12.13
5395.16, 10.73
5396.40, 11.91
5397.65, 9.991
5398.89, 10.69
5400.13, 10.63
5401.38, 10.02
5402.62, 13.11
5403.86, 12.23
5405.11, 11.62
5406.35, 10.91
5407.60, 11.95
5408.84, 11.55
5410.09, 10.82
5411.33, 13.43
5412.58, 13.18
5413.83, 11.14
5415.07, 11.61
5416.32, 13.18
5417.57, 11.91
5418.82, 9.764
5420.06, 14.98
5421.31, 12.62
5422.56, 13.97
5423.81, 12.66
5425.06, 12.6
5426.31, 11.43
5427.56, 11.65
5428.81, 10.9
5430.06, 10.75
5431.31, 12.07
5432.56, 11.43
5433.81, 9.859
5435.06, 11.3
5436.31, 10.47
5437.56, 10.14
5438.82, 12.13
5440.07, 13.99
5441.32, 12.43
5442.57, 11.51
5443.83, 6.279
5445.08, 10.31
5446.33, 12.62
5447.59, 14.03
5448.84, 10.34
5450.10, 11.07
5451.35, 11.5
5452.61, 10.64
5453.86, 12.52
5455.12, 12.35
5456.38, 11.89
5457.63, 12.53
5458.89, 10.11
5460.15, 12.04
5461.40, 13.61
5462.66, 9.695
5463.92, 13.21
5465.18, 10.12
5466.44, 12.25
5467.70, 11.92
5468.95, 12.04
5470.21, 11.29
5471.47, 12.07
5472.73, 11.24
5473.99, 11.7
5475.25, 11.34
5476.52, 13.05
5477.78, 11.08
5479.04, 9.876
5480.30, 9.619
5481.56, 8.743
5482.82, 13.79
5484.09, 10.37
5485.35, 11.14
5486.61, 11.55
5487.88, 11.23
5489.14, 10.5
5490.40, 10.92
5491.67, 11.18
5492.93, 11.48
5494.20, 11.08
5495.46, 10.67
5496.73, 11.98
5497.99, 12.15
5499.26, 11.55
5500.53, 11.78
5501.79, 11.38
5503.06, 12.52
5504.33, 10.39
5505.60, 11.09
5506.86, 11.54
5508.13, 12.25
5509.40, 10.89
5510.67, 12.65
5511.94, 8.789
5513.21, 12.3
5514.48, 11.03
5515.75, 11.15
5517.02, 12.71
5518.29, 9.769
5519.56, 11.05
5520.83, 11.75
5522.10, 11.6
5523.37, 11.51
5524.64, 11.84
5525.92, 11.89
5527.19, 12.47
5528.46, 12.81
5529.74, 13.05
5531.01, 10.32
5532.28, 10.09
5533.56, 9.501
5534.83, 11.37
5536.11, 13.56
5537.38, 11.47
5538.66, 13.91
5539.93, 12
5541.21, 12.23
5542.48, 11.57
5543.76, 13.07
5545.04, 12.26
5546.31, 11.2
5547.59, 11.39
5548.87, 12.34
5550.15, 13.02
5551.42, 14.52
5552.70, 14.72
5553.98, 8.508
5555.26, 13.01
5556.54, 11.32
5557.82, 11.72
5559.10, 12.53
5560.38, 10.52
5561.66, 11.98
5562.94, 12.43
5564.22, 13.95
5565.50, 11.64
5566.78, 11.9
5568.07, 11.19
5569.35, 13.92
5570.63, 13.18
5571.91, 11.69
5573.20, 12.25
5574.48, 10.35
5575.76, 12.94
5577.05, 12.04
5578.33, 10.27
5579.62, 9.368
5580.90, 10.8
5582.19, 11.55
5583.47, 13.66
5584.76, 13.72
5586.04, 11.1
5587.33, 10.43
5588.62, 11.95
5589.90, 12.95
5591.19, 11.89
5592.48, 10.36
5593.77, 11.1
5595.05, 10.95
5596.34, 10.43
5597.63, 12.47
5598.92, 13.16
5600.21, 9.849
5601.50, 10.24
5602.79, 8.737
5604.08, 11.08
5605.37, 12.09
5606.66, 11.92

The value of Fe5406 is 2.8 angstrom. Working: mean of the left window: 12.4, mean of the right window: 12.6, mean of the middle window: 11.3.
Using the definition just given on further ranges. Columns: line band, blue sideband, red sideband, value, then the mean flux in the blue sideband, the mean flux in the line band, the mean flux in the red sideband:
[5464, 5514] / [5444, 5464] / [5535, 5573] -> 2.1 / 11.6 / 11.3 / 12.3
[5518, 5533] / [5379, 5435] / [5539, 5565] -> 0.7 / 11.7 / 11.5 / 12.2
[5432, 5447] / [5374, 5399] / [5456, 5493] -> 0.6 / 11.6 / 11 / 11.4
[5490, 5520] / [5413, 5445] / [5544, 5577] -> 1.5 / 11.6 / 11.3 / 12.2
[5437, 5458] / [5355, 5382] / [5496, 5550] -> 0.7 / 12.2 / 11.5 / 11.7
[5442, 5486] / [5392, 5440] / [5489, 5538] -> 0.7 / 11.6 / 11.4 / 11.4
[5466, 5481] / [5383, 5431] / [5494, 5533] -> 0.2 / 11.7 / 11.4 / 11.5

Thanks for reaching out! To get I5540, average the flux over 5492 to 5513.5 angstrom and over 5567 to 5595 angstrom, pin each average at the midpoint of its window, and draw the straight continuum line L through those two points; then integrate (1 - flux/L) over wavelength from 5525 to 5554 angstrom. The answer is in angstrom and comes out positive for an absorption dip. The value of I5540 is -1.4 angstrom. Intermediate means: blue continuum 11.4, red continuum 11.7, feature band 12.1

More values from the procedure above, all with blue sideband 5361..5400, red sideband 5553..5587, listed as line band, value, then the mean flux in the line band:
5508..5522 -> 0.6 angstrom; 11.3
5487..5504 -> 0.6 angstrom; 11.4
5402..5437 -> -0.4 angstrom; 11.9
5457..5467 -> 0.1 angstrom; 11.7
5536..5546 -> -0.5 angstrom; 12.4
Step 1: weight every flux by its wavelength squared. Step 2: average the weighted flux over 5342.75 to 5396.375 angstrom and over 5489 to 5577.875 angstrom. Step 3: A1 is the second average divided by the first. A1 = 1.0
